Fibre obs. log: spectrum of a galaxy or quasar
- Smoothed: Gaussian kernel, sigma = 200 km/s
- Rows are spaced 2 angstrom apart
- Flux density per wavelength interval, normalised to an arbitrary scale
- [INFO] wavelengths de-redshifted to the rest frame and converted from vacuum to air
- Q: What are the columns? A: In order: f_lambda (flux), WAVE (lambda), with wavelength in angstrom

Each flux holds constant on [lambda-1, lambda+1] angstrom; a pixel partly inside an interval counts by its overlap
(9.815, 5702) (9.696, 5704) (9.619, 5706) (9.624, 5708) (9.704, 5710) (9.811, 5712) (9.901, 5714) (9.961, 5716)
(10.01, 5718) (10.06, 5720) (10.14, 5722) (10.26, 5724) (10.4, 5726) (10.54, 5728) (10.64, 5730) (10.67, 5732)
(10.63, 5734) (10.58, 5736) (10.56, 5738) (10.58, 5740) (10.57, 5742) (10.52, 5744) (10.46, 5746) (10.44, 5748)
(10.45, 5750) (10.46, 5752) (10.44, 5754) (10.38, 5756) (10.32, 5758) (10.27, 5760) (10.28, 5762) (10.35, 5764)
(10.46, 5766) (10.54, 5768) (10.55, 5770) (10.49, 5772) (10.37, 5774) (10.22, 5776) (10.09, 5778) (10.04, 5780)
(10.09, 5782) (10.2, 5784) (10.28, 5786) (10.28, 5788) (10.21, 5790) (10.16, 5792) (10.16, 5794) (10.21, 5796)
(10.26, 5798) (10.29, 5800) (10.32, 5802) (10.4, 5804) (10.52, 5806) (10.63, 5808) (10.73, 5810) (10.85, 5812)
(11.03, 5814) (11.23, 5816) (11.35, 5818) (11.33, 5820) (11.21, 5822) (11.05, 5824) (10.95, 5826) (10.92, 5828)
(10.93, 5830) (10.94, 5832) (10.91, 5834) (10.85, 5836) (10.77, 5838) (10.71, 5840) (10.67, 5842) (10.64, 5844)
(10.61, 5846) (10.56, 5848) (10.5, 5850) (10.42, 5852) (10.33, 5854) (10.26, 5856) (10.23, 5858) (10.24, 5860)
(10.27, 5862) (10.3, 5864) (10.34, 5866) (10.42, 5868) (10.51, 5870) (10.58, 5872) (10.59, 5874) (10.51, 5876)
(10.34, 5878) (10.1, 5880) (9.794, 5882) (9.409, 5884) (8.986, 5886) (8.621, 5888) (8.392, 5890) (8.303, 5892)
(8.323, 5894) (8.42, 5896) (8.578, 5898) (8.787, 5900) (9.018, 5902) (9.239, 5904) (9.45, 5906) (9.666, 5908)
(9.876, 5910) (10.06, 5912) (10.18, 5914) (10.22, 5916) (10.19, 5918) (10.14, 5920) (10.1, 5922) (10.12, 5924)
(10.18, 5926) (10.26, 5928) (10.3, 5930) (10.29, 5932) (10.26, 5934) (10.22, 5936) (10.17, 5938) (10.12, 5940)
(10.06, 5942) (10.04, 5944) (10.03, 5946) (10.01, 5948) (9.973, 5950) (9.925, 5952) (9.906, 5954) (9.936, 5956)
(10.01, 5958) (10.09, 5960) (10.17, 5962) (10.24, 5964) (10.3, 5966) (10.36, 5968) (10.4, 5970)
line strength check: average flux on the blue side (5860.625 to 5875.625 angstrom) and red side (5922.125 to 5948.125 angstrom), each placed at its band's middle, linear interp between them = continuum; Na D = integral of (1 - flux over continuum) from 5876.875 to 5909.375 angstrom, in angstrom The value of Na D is 3.9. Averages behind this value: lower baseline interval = 10.4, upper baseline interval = 10.2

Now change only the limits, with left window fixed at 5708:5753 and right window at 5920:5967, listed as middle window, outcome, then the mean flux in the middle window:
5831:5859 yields -1.1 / 10.6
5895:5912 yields 1.6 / 9.18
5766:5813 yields -0.4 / 10.3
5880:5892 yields 1.3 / 9.07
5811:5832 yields -1.7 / 11.1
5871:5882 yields -0.2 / 10.4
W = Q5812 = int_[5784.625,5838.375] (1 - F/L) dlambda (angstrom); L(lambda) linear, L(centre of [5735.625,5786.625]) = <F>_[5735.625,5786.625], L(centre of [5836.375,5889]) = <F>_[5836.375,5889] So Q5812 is -1.9 angstrom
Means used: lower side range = 10.4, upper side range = 10.3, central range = 10.7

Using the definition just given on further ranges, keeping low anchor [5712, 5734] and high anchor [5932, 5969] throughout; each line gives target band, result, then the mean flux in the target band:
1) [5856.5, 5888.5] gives 0.17 angstrom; 10.1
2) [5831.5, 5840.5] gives -0.58 angstrom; 10.8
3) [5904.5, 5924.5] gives 0.30 angstrom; 9.98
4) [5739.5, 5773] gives -0.69 angstrom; 10.4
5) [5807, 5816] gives -0.58 angstrom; 10.9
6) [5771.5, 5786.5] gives 0.01 angstrom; 10.2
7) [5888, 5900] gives 2.00 angstrom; 8.45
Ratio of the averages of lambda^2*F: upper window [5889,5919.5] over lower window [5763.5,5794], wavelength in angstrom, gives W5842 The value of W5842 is 0.94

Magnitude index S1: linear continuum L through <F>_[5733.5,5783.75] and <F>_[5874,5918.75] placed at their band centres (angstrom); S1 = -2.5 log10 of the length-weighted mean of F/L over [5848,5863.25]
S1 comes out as -0.069 mag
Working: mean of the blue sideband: 10.4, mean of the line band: 10.3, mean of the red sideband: 9.41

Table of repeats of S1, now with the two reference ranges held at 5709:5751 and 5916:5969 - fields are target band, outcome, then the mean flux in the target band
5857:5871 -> -0.01 mag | 10.3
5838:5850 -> -0.04 mag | 10.6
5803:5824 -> -0.07 mag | 10.9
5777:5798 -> 0.01 mag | 10.2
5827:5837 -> -0.07 mag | 10.9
